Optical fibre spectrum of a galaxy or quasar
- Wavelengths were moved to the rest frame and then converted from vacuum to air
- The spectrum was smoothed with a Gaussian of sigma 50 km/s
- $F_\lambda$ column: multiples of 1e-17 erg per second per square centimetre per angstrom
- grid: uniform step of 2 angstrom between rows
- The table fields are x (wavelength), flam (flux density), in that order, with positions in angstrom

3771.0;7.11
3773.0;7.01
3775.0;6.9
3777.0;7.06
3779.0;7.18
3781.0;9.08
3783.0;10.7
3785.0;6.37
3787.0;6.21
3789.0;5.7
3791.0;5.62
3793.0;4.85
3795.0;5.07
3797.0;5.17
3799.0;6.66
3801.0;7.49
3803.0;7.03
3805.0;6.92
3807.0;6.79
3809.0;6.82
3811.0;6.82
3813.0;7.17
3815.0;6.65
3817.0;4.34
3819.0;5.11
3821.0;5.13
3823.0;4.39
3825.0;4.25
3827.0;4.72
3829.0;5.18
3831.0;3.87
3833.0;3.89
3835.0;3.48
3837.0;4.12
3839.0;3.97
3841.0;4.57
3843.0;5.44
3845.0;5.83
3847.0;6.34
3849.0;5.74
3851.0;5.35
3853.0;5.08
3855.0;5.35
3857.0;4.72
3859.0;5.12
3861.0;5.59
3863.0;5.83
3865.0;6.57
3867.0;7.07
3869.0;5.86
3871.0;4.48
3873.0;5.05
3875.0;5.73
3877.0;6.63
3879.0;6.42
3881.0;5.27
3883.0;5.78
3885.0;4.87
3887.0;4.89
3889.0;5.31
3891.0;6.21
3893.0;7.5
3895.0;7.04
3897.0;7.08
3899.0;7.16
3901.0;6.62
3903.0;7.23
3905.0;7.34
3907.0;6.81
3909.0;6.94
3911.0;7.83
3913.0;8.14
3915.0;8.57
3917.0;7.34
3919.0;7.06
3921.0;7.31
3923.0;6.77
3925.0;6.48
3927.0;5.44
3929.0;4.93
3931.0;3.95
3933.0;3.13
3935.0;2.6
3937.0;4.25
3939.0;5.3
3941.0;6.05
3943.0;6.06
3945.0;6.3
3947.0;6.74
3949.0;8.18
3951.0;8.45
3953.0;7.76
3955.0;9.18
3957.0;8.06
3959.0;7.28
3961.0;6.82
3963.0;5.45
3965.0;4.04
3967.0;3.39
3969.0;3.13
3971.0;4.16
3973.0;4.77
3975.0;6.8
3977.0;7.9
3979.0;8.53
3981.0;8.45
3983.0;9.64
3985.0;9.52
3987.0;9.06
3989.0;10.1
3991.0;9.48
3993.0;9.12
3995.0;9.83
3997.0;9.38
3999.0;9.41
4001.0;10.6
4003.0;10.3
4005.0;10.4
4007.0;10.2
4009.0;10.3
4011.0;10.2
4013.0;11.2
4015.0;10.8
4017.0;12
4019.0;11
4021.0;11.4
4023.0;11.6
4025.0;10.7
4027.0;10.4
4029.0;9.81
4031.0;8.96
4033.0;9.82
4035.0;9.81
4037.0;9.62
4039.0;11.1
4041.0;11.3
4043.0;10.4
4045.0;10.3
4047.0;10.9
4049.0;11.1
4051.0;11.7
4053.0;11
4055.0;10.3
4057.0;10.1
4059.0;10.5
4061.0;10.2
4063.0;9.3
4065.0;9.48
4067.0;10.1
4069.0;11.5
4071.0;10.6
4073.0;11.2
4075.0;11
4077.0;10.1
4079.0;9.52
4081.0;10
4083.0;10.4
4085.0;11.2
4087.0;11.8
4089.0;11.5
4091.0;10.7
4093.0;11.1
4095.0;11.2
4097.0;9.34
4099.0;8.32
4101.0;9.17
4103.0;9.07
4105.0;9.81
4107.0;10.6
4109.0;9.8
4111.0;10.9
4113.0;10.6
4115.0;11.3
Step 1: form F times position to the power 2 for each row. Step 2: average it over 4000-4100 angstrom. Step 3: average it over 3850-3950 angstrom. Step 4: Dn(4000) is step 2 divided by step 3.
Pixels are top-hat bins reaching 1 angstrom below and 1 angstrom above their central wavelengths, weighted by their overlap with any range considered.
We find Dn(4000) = 1.87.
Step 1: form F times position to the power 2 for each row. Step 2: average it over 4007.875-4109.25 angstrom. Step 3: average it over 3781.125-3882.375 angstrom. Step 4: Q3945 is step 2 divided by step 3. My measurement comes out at 2.07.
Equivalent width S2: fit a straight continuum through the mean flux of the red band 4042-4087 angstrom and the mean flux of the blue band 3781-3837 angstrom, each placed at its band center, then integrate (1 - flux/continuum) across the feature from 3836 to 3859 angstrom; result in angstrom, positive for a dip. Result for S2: 4.9 angstrom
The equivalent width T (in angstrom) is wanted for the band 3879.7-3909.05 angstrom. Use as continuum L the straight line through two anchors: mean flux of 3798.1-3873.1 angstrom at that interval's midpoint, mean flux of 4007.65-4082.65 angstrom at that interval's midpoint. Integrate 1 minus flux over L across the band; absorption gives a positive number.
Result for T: 2.3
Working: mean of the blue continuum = 5.5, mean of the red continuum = 10.5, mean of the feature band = 6.39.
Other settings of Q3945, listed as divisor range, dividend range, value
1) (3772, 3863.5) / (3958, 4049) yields 1.74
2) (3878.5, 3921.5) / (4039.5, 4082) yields 1.68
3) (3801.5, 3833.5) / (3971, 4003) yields 1.70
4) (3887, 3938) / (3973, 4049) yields 1.66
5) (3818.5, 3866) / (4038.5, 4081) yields 2.36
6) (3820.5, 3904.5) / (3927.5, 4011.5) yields 1.41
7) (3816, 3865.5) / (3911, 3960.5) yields 1.38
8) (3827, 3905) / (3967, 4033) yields 1.77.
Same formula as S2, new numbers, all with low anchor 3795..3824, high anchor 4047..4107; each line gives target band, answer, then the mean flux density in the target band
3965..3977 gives 5.5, 4.7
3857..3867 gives 1.7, 5.8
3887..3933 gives 6.4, 6.66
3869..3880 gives 2.3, 5.68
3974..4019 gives -2.9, 9.72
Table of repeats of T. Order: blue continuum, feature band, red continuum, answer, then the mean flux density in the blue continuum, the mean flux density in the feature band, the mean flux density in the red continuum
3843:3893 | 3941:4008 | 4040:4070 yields 5.42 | 5.66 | 7.81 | 10.5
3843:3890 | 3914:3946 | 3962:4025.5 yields 6.45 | 5.6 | 5.72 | 8.82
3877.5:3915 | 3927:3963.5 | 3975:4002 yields 8.75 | 6.63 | 6.13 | 9.22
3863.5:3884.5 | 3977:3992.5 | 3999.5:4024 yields 1.07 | 5.86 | 9.16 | 10.8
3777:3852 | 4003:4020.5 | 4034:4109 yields -2.65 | 5.8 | 10.8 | 10.4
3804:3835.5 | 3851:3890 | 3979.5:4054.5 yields 6.32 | 5.38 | 5.55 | 10.3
